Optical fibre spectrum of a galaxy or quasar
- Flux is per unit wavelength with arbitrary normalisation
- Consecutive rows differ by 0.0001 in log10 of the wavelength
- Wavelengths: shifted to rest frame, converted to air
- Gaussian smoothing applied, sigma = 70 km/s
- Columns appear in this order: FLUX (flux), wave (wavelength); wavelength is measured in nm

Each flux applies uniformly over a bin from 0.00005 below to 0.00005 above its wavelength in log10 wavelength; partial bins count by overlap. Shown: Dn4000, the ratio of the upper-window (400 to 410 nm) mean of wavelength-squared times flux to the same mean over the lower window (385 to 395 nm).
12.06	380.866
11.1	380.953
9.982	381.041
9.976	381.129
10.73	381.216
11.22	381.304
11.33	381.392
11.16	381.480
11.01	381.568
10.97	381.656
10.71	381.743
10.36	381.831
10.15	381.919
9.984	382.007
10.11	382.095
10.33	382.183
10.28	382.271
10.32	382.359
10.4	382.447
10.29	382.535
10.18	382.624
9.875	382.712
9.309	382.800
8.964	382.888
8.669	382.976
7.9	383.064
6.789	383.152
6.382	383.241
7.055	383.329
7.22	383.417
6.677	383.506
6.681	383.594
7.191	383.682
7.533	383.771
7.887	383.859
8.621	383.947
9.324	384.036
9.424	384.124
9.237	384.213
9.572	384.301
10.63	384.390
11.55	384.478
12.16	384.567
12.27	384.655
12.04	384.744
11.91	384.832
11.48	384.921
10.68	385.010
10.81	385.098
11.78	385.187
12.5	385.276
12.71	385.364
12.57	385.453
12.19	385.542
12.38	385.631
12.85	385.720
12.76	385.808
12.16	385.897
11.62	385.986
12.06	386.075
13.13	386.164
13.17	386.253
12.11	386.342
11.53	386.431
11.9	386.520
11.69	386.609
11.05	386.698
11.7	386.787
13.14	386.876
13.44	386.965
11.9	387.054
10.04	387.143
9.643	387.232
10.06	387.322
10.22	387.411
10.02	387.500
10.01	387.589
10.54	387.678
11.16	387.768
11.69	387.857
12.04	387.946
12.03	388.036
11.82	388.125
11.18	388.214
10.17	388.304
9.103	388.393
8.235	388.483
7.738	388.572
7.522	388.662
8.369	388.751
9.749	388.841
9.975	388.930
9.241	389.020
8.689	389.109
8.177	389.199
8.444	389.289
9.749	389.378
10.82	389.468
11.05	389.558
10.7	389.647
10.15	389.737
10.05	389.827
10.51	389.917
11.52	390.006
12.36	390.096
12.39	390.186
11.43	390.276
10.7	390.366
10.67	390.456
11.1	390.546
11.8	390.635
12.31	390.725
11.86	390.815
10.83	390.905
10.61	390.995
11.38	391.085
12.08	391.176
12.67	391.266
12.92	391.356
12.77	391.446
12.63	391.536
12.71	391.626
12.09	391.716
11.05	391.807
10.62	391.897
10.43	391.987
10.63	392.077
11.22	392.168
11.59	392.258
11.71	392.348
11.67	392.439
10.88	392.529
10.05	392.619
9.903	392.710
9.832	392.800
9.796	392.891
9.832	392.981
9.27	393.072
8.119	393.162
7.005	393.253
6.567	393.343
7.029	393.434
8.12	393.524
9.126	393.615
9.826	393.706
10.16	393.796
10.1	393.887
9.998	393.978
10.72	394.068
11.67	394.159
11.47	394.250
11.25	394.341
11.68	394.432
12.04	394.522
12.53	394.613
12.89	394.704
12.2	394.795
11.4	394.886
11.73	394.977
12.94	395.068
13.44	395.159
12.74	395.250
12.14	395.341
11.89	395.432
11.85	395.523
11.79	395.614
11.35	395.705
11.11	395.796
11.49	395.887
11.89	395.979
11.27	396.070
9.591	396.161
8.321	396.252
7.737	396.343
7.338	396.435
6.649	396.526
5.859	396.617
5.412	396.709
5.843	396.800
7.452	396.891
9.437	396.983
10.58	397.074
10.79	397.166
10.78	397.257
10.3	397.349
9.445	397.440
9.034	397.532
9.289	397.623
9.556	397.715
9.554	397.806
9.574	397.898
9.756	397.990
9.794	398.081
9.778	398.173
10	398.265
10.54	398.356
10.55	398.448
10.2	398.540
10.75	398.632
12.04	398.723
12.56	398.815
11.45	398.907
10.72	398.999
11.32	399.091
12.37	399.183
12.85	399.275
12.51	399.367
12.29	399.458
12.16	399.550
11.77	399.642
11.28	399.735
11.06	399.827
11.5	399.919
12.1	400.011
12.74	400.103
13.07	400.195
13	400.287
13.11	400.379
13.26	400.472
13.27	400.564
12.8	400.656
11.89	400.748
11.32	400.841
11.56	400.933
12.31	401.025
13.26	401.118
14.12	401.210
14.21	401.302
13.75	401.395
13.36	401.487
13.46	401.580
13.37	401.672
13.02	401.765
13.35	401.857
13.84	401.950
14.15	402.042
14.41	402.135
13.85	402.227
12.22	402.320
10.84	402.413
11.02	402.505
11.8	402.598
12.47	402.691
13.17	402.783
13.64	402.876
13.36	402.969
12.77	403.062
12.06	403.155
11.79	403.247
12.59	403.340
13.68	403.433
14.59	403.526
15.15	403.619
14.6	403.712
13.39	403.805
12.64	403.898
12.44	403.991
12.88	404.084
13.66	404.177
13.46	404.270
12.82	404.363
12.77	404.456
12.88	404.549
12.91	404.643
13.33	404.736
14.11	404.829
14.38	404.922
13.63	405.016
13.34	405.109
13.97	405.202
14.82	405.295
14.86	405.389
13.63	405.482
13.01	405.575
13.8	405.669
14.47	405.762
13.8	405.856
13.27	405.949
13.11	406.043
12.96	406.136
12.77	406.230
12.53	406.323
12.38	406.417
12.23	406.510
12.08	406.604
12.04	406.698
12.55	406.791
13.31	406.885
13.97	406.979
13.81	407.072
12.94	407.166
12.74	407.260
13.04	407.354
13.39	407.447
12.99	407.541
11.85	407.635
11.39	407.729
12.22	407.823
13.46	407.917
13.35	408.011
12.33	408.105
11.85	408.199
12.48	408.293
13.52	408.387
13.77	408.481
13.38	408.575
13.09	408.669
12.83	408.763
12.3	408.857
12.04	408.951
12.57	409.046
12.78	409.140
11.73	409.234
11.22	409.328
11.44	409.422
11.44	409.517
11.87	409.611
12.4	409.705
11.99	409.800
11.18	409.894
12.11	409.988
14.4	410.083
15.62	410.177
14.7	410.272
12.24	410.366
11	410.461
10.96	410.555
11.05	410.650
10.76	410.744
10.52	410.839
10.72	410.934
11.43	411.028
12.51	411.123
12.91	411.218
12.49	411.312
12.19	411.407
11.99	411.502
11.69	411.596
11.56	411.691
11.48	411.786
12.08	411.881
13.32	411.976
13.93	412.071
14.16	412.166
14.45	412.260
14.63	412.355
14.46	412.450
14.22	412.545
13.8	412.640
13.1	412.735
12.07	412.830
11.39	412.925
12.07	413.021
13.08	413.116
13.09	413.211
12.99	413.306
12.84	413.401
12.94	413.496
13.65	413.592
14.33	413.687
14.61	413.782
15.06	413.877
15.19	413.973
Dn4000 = 1.3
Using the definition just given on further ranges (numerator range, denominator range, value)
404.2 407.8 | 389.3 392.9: 1.27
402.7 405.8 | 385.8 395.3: 1.33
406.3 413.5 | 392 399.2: 1.32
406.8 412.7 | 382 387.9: 1.36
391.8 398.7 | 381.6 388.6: 1.02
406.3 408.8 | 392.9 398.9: 1.34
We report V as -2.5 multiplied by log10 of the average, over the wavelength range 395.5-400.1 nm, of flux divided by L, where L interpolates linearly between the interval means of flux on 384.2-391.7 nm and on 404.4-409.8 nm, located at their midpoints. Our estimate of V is 0.18 mag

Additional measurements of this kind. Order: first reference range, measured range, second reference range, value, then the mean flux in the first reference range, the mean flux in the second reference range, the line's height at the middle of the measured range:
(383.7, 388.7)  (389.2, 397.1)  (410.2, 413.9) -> 0.090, 11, 12.7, 11.5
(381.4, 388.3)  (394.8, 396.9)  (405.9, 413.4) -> 0.134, 10.6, 12.6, 11.5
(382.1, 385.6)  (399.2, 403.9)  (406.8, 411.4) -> -0.106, 9.79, 12.5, 11.7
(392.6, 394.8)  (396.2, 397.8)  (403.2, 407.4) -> 0.277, 10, 13.3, 10.9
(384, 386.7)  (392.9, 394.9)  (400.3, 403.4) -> 0.213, 11.7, 12.9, 12.3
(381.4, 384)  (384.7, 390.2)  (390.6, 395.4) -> -0.110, 9.1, 11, 9.97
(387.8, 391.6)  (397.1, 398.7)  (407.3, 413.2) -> 0.144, 10.7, 12.5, 11.4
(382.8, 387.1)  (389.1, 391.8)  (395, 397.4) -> -0.090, 10.6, 10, 10.3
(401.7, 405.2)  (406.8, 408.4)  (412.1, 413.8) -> 0.037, 13.2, 13.4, 13.3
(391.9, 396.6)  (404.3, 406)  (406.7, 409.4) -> -0.117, 10.5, 12.7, 12.3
